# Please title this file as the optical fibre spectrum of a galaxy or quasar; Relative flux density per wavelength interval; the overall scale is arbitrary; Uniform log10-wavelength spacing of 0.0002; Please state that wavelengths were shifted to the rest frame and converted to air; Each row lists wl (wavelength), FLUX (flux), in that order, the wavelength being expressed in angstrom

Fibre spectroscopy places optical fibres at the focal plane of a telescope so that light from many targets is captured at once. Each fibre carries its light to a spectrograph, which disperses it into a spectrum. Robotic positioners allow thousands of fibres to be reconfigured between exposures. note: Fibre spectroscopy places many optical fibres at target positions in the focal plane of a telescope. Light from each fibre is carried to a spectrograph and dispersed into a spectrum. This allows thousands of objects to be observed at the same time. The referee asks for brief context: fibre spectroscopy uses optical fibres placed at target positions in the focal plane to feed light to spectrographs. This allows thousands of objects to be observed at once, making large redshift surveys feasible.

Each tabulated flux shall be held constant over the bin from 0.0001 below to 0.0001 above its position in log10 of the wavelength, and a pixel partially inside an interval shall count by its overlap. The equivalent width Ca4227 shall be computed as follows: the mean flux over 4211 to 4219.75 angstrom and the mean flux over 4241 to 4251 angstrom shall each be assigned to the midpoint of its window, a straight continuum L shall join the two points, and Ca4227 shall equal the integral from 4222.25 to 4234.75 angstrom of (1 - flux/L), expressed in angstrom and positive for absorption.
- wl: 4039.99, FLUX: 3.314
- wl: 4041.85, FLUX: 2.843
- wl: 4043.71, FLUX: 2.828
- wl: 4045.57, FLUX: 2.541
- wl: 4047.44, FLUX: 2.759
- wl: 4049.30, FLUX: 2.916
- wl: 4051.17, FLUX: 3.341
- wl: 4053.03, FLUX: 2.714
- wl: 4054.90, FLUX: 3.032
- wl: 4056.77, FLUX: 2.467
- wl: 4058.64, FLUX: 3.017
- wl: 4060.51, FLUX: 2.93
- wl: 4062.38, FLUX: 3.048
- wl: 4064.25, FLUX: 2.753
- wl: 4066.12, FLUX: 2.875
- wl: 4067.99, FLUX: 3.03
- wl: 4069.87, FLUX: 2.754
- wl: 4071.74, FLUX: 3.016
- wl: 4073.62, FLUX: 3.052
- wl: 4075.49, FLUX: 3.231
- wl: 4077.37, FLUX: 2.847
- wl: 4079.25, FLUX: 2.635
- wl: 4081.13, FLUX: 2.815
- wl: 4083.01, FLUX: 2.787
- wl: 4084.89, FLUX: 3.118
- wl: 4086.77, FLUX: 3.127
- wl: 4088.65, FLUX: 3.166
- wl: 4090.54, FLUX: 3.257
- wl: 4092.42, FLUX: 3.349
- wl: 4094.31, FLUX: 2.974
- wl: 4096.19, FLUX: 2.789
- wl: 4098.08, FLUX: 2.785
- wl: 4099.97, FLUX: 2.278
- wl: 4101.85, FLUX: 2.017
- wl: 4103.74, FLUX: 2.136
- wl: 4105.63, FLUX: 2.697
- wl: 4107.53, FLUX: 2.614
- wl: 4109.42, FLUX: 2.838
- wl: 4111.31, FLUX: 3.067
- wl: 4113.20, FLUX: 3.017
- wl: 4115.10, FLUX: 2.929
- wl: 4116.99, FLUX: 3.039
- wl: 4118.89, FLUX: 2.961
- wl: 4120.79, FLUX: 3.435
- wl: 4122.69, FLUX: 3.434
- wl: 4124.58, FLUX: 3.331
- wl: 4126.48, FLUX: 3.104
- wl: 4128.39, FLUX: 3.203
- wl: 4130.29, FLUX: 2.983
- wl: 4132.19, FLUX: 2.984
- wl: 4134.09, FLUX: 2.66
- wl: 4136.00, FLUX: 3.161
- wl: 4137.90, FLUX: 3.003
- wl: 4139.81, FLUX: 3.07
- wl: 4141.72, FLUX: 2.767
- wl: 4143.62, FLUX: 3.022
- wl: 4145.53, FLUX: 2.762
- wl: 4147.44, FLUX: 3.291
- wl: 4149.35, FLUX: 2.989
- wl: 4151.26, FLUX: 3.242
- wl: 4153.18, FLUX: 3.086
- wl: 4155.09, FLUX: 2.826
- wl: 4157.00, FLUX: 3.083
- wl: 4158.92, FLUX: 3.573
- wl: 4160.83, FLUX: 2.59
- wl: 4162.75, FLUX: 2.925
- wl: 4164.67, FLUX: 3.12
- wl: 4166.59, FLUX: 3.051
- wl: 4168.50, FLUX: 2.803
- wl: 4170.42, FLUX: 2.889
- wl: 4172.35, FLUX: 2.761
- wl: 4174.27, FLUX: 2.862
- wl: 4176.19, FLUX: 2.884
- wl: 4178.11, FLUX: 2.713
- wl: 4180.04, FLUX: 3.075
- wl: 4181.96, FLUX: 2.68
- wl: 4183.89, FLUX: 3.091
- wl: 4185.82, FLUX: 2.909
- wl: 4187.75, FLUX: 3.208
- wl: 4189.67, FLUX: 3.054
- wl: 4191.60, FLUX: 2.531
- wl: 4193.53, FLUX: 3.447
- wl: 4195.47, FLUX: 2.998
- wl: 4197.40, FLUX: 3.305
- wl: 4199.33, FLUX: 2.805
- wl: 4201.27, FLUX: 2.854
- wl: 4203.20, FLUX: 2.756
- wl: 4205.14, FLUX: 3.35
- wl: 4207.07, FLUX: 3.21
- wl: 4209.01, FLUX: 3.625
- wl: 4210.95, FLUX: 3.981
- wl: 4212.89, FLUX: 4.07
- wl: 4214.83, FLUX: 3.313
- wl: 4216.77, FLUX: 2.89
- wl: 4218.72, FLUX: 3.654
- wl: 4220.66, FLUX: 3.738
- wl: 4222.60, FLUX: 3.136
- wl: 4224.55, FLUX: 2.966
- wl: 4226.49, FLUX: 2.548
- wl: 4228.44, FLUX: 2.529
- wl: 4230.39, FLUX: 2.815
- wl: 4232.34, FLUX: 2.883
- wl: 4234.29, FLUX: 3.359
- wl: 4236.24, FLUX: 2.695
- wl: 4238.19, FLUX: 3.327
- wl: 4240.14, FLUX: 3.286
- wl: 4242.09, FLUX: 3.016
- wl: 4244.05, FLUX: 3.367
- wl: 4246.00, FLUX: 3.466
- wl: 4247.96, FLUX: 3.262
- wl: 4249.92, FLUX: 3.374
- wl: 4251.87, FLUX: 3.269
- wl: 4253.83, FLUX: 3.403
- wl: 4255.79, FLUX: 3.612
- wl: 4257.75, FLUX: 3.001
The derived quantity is 2.1 angstrom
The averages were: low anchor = 3.53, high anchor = 3.3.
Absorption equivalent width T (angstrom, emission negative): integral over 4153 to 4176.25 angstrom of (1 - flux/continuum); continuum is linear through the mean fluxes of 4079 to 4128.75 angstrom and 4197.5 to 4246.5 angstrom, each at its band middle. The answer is 0.77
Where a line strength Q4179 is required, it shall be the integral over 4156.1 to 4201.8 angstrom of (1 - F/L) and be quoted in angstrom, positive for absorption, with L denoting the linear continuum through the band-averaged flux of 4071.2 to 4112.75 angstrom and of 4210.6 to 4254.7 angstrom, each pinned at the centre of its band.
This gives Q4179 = 1.6 angstrom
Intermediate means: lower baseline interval 2.85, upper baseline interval 3.22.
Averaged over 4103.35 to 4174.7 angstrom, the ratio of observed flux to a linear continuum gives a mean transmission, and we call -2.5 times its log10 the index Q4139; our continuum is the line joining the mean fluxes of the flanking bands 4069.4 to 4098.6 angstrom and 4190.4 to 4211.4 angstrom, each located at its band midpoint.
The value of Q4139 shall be 0.03 mag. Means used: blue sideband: 2.99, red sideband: 3.15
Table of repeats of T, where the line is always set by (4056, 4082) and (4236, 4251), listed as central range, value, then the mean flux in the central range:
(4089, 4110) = 1.72 angstrom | 2.71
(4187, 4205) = 0.83 angstrom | 3.01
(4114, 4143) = -0.53 angstrom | 3.07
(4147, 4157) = -0.04 angstrom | 3.08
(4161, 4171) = 0.52 angstrom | 2.93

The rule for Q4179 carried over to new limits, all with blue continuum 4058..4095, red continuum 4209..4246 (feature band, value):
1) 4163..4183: 1.58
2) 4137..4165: 0.72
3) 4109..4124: -0.27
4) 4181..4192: 0.78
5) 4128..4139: 0.31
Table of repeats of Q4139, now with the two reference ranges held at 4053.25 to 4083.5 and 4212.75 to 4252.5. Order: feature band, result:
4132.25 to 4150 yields 0.02 mag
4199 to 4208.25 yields 0.03 mag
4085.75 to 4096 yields -0.08 mag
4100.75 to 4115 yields 0.12 mag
